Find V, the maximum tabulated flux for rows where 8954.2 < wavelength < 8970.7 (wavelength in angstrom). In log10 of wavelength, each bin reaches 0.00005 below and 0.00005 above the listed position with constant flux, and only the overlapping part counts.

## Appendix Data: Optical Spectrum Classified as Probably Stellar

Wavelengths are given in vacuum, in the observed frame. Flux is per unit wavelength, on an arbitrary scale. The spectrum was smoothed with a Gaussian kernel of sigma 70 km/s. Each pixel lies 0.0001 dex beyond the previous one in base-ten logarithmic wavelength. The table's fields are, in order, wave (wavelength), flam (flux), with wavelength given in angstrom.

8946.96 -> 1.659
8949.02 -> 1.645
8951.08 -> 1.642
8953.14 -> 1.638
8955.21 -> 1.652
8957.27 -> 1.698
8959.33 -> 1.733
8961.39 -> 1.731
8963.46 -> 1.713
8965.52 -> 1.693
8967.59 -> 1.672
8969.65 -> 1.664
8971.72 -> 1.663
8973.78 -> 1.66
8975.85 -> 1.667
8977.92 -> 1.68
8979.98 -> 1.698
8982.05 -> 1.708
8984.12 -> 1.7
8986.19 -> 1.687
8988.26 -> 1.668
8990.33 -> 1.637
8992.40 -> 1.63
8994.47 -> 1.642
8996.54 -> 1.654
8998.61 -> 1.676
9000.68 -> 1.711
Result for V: 1.733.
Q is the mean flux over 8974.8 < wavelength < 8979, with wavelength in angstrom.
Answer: 1.67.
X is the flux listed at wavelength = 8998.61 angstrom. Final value 1.676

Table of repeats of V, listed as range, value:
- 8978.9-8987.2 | 1.708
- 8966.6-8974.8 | 1.672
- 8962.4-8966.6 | 1.713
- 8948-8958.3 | 1.698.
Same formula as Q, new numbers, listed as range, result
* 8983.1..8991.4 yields 1.67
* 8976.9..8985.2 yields 1.7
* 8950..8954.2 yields 1.64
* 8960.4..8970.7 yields 1.69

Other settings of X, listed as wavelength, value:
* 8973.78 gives 1.66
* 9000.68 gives 1.711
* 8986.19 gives 1.687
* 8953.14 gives 1.638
